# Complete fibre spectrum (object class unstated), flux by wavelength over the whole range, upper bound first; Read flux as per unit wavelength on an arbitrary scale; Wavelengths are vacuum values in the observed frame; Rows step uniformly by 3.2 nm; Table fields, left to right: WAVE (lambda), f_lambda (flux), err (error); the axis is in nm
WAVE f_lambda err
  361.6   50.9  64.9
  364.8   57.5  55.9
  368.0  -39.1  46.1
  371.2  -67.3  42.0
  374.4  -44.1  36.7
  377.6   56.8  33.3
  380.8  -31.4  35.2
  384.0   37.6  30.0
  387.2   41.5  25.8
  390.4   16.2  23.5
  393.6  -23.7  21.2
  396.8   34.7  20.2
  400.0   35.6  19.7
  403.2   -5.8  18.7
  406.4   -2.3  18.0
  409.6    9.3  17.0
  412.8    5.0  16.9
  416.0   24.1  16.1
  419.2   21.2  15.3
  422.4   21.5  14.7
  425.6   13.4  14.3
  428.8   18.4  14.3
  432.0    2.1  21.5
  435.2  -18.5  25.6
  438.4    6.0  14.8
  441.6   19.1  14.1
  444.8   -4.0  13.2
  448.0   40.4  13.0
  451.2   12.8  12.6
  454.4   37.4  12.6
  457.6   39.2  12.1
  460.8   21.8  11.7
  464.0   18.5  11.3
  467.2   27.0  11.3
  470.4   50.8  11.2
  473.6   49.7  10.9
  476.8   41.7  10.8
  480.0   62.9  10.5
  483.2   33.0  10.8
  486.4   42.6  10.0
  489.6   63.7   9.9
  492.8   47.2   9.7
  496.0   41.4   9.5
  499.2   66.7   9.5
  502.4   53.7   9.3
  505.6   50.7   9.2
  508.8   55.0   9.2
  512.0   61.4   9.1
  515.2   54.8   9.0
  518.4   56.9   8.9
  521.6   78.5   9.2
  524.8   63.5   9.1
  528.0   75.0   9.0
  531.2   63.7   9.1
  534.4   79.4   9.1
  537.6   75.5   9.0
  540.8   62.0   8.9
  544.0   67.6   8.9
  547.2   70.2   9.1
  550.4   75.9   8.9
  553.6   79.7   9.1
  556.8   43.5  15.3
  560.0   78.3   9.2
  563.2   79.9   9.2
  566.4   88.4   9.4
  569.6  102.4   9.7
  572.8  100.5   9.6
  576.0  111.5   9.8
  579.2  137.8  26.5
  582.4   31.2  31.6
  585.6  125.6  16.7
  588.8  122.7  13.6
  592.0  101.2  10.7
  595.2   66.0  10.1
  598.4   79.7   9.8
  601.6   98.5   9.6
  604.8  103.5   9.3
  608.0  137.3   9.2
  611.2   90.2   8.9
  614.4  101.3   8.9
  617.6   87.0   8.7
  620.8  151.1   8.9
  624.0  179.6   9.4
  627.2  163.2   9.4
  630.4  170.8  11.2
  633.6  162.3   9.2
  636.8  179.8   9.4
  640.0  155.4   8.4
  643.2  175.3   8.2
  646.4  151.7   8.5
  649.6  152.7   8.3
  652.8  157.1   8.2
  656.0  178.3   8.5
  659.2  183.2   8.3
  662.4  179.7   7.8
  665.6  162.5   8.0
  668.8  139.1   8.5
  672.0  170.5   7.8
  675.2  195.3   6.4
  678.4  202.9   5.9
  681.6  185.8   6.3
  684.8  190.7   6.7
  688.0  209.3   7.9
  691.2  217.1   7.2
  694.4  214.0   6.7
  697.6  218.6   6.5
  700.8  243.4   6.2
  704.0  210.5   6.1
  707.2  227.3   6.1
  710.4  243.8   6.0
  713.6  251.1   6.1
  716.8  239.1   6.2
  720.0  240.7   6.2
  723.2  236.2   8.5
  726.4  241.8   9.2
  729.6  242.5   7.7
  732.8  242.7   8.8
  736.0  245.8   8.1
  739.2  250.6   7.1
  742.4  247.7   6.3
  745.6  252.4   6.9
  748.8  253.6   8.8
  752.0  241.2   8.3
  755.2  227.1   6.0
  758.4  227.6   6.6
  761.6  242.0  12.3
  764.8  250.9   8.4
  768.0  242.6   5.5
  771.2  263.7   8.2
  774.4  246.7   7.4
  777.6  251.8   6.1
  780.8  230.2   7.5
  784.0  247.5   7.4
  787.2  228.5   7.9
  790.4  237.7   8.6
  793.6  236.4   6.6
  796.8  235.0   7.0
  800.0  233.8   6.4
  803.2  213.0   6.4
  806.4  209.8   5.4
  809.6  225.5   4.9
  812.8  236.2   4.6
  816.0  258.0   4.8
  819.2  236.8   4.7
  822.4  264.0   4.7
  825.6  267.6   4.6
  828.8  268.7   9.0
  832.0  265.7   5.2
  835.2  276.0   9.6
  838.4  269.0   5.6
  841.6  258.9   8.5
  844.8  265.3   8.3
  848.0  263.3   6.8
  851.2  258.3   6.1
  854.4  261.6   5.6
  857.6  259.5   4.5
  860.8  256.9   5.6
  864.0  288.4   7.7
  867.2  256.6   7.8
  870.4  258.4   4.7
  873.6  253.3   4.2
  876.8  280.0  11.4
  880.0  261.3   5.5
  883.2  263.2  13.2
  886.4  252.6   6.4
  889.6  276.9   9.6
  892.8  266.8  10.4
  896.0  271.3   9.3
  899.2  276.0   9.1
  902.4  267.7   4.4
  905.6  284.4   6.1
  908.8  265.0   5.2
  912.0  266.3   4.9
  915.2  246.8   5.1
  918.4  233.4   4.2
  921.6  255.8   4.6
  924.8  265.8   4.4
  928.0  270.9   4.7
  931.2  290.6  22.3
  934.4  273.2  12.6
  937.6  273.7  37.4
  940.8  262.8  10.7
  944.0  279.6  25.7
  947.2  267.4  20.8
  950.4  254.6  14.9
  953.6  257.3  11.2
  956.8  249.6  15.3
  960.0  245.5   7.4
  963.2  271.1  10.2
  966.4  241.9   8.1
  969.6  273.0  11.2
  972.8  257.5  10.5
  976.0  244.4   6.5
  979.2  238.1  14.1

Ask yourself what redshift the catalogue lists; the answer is 0.56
